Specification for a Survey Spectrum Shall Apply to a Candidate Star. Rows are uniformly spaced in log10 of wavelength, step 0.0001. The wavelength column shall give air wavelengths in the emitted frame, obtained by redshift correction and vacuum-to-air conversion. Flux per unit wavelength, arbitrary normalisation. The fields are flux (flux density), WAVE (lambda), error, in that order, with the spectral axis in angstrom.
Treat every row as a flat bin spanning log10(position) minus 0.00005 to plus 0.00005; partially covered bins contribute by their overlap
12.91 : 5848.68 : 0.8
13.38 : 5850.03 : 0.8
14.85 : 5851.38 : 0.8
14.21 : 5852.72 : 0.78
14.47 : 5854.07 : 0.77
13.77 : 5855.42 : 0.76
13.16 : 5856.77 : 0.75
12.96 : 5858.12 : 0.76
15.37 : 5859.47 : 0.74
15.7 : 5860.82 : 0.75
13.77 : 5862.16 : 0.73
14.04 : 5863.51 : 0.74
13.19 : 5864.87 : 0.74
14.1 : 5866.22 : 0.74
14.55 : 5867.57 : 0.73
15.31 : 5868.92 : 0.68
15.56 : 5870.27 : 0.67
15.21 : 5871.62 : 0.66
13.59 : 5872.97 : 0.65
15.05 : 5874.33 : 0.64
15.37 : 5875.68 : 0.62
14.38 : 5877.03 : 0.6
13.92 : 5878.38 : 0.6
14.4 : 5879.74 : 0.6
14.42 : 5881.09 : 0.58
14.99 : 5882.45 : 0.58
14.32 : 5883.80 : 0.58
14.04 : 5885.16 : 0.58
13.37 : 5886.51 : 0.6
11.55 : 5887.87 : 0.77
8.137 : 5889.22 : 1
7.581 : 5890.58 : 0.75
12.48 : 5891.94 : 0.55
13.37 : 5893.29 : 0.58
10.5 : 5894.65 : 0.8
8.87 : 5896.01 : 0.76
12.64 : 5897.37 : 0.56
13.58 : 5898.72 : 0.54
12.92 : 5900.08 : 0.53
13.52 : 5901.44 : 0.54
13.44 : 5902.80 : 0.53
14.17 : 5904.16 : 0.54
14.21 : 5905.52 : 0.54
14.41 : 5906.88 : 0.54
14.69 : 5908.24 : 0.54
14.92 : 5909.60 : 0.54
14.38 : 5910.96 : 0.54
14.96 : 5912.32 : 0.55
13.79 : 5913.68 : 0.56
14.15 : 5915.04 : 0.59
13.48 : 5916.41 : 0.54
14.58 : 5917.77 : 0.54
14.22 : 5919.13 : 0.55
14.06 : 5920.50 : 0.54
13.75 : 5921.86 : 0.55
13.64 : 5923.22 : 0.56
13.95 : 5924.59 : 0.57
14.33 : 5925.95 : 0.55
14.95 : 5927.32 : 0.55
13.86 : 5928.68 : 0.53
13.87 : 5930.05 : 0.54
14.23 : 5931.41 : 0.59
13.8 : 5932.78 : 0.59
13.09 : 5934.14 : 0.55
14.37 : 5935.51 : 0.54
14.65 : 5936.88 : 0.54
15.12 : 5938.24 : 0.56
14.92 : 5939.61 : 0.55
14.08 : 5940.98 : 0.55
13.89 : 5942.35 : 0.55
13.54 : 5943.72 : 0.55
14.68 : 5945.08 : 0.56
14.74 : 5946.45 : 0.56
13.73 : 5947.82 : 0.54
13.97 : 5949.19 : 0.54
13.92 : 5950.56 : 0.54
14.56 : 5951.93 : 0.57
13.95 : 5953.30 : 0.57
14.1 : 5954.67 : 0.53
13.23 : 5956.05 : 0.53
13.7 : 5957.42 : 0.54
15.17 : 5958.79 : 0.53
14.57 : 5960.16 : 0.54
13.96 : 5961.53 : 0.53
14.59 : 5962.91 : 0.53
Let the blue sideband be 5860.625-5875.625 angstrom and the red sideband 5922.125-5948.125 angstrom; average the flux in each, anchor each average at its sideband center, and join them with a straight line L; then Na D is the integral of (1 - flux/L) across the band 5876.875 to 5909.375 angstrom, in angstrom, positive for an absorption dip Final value 3.4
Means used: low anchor 14.6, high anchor 14.2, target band 12.9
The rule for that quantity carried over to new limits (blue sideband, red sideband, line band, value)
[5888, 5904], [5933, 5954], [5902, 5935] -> -3.3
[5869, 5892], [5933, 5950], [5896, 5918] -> 0.0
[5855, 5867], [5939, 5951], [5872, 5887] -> -0.4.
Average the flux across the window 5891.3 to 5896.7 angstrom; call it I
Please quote 11.3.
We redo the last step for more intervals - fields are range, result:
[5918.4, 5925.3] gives 13.9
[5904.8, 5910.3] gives 14.6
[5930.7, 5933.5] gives 14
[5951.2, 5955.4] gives 14.2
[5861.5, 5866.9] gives 13.8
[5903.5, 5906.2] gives 14.2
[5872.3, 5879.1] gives 14.5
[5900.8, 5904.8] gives 13.7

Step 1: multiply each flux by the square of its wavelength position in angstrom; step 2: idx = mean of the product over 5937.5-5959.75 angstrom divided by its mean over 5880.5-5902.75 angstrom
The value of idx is 1.18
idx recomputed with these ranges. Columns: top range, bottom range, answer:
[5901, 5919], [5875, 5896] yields 1.13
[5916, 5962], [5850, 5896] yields 1.06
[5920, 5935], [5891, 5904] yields 1.14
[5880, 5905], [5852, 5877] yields 0.87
